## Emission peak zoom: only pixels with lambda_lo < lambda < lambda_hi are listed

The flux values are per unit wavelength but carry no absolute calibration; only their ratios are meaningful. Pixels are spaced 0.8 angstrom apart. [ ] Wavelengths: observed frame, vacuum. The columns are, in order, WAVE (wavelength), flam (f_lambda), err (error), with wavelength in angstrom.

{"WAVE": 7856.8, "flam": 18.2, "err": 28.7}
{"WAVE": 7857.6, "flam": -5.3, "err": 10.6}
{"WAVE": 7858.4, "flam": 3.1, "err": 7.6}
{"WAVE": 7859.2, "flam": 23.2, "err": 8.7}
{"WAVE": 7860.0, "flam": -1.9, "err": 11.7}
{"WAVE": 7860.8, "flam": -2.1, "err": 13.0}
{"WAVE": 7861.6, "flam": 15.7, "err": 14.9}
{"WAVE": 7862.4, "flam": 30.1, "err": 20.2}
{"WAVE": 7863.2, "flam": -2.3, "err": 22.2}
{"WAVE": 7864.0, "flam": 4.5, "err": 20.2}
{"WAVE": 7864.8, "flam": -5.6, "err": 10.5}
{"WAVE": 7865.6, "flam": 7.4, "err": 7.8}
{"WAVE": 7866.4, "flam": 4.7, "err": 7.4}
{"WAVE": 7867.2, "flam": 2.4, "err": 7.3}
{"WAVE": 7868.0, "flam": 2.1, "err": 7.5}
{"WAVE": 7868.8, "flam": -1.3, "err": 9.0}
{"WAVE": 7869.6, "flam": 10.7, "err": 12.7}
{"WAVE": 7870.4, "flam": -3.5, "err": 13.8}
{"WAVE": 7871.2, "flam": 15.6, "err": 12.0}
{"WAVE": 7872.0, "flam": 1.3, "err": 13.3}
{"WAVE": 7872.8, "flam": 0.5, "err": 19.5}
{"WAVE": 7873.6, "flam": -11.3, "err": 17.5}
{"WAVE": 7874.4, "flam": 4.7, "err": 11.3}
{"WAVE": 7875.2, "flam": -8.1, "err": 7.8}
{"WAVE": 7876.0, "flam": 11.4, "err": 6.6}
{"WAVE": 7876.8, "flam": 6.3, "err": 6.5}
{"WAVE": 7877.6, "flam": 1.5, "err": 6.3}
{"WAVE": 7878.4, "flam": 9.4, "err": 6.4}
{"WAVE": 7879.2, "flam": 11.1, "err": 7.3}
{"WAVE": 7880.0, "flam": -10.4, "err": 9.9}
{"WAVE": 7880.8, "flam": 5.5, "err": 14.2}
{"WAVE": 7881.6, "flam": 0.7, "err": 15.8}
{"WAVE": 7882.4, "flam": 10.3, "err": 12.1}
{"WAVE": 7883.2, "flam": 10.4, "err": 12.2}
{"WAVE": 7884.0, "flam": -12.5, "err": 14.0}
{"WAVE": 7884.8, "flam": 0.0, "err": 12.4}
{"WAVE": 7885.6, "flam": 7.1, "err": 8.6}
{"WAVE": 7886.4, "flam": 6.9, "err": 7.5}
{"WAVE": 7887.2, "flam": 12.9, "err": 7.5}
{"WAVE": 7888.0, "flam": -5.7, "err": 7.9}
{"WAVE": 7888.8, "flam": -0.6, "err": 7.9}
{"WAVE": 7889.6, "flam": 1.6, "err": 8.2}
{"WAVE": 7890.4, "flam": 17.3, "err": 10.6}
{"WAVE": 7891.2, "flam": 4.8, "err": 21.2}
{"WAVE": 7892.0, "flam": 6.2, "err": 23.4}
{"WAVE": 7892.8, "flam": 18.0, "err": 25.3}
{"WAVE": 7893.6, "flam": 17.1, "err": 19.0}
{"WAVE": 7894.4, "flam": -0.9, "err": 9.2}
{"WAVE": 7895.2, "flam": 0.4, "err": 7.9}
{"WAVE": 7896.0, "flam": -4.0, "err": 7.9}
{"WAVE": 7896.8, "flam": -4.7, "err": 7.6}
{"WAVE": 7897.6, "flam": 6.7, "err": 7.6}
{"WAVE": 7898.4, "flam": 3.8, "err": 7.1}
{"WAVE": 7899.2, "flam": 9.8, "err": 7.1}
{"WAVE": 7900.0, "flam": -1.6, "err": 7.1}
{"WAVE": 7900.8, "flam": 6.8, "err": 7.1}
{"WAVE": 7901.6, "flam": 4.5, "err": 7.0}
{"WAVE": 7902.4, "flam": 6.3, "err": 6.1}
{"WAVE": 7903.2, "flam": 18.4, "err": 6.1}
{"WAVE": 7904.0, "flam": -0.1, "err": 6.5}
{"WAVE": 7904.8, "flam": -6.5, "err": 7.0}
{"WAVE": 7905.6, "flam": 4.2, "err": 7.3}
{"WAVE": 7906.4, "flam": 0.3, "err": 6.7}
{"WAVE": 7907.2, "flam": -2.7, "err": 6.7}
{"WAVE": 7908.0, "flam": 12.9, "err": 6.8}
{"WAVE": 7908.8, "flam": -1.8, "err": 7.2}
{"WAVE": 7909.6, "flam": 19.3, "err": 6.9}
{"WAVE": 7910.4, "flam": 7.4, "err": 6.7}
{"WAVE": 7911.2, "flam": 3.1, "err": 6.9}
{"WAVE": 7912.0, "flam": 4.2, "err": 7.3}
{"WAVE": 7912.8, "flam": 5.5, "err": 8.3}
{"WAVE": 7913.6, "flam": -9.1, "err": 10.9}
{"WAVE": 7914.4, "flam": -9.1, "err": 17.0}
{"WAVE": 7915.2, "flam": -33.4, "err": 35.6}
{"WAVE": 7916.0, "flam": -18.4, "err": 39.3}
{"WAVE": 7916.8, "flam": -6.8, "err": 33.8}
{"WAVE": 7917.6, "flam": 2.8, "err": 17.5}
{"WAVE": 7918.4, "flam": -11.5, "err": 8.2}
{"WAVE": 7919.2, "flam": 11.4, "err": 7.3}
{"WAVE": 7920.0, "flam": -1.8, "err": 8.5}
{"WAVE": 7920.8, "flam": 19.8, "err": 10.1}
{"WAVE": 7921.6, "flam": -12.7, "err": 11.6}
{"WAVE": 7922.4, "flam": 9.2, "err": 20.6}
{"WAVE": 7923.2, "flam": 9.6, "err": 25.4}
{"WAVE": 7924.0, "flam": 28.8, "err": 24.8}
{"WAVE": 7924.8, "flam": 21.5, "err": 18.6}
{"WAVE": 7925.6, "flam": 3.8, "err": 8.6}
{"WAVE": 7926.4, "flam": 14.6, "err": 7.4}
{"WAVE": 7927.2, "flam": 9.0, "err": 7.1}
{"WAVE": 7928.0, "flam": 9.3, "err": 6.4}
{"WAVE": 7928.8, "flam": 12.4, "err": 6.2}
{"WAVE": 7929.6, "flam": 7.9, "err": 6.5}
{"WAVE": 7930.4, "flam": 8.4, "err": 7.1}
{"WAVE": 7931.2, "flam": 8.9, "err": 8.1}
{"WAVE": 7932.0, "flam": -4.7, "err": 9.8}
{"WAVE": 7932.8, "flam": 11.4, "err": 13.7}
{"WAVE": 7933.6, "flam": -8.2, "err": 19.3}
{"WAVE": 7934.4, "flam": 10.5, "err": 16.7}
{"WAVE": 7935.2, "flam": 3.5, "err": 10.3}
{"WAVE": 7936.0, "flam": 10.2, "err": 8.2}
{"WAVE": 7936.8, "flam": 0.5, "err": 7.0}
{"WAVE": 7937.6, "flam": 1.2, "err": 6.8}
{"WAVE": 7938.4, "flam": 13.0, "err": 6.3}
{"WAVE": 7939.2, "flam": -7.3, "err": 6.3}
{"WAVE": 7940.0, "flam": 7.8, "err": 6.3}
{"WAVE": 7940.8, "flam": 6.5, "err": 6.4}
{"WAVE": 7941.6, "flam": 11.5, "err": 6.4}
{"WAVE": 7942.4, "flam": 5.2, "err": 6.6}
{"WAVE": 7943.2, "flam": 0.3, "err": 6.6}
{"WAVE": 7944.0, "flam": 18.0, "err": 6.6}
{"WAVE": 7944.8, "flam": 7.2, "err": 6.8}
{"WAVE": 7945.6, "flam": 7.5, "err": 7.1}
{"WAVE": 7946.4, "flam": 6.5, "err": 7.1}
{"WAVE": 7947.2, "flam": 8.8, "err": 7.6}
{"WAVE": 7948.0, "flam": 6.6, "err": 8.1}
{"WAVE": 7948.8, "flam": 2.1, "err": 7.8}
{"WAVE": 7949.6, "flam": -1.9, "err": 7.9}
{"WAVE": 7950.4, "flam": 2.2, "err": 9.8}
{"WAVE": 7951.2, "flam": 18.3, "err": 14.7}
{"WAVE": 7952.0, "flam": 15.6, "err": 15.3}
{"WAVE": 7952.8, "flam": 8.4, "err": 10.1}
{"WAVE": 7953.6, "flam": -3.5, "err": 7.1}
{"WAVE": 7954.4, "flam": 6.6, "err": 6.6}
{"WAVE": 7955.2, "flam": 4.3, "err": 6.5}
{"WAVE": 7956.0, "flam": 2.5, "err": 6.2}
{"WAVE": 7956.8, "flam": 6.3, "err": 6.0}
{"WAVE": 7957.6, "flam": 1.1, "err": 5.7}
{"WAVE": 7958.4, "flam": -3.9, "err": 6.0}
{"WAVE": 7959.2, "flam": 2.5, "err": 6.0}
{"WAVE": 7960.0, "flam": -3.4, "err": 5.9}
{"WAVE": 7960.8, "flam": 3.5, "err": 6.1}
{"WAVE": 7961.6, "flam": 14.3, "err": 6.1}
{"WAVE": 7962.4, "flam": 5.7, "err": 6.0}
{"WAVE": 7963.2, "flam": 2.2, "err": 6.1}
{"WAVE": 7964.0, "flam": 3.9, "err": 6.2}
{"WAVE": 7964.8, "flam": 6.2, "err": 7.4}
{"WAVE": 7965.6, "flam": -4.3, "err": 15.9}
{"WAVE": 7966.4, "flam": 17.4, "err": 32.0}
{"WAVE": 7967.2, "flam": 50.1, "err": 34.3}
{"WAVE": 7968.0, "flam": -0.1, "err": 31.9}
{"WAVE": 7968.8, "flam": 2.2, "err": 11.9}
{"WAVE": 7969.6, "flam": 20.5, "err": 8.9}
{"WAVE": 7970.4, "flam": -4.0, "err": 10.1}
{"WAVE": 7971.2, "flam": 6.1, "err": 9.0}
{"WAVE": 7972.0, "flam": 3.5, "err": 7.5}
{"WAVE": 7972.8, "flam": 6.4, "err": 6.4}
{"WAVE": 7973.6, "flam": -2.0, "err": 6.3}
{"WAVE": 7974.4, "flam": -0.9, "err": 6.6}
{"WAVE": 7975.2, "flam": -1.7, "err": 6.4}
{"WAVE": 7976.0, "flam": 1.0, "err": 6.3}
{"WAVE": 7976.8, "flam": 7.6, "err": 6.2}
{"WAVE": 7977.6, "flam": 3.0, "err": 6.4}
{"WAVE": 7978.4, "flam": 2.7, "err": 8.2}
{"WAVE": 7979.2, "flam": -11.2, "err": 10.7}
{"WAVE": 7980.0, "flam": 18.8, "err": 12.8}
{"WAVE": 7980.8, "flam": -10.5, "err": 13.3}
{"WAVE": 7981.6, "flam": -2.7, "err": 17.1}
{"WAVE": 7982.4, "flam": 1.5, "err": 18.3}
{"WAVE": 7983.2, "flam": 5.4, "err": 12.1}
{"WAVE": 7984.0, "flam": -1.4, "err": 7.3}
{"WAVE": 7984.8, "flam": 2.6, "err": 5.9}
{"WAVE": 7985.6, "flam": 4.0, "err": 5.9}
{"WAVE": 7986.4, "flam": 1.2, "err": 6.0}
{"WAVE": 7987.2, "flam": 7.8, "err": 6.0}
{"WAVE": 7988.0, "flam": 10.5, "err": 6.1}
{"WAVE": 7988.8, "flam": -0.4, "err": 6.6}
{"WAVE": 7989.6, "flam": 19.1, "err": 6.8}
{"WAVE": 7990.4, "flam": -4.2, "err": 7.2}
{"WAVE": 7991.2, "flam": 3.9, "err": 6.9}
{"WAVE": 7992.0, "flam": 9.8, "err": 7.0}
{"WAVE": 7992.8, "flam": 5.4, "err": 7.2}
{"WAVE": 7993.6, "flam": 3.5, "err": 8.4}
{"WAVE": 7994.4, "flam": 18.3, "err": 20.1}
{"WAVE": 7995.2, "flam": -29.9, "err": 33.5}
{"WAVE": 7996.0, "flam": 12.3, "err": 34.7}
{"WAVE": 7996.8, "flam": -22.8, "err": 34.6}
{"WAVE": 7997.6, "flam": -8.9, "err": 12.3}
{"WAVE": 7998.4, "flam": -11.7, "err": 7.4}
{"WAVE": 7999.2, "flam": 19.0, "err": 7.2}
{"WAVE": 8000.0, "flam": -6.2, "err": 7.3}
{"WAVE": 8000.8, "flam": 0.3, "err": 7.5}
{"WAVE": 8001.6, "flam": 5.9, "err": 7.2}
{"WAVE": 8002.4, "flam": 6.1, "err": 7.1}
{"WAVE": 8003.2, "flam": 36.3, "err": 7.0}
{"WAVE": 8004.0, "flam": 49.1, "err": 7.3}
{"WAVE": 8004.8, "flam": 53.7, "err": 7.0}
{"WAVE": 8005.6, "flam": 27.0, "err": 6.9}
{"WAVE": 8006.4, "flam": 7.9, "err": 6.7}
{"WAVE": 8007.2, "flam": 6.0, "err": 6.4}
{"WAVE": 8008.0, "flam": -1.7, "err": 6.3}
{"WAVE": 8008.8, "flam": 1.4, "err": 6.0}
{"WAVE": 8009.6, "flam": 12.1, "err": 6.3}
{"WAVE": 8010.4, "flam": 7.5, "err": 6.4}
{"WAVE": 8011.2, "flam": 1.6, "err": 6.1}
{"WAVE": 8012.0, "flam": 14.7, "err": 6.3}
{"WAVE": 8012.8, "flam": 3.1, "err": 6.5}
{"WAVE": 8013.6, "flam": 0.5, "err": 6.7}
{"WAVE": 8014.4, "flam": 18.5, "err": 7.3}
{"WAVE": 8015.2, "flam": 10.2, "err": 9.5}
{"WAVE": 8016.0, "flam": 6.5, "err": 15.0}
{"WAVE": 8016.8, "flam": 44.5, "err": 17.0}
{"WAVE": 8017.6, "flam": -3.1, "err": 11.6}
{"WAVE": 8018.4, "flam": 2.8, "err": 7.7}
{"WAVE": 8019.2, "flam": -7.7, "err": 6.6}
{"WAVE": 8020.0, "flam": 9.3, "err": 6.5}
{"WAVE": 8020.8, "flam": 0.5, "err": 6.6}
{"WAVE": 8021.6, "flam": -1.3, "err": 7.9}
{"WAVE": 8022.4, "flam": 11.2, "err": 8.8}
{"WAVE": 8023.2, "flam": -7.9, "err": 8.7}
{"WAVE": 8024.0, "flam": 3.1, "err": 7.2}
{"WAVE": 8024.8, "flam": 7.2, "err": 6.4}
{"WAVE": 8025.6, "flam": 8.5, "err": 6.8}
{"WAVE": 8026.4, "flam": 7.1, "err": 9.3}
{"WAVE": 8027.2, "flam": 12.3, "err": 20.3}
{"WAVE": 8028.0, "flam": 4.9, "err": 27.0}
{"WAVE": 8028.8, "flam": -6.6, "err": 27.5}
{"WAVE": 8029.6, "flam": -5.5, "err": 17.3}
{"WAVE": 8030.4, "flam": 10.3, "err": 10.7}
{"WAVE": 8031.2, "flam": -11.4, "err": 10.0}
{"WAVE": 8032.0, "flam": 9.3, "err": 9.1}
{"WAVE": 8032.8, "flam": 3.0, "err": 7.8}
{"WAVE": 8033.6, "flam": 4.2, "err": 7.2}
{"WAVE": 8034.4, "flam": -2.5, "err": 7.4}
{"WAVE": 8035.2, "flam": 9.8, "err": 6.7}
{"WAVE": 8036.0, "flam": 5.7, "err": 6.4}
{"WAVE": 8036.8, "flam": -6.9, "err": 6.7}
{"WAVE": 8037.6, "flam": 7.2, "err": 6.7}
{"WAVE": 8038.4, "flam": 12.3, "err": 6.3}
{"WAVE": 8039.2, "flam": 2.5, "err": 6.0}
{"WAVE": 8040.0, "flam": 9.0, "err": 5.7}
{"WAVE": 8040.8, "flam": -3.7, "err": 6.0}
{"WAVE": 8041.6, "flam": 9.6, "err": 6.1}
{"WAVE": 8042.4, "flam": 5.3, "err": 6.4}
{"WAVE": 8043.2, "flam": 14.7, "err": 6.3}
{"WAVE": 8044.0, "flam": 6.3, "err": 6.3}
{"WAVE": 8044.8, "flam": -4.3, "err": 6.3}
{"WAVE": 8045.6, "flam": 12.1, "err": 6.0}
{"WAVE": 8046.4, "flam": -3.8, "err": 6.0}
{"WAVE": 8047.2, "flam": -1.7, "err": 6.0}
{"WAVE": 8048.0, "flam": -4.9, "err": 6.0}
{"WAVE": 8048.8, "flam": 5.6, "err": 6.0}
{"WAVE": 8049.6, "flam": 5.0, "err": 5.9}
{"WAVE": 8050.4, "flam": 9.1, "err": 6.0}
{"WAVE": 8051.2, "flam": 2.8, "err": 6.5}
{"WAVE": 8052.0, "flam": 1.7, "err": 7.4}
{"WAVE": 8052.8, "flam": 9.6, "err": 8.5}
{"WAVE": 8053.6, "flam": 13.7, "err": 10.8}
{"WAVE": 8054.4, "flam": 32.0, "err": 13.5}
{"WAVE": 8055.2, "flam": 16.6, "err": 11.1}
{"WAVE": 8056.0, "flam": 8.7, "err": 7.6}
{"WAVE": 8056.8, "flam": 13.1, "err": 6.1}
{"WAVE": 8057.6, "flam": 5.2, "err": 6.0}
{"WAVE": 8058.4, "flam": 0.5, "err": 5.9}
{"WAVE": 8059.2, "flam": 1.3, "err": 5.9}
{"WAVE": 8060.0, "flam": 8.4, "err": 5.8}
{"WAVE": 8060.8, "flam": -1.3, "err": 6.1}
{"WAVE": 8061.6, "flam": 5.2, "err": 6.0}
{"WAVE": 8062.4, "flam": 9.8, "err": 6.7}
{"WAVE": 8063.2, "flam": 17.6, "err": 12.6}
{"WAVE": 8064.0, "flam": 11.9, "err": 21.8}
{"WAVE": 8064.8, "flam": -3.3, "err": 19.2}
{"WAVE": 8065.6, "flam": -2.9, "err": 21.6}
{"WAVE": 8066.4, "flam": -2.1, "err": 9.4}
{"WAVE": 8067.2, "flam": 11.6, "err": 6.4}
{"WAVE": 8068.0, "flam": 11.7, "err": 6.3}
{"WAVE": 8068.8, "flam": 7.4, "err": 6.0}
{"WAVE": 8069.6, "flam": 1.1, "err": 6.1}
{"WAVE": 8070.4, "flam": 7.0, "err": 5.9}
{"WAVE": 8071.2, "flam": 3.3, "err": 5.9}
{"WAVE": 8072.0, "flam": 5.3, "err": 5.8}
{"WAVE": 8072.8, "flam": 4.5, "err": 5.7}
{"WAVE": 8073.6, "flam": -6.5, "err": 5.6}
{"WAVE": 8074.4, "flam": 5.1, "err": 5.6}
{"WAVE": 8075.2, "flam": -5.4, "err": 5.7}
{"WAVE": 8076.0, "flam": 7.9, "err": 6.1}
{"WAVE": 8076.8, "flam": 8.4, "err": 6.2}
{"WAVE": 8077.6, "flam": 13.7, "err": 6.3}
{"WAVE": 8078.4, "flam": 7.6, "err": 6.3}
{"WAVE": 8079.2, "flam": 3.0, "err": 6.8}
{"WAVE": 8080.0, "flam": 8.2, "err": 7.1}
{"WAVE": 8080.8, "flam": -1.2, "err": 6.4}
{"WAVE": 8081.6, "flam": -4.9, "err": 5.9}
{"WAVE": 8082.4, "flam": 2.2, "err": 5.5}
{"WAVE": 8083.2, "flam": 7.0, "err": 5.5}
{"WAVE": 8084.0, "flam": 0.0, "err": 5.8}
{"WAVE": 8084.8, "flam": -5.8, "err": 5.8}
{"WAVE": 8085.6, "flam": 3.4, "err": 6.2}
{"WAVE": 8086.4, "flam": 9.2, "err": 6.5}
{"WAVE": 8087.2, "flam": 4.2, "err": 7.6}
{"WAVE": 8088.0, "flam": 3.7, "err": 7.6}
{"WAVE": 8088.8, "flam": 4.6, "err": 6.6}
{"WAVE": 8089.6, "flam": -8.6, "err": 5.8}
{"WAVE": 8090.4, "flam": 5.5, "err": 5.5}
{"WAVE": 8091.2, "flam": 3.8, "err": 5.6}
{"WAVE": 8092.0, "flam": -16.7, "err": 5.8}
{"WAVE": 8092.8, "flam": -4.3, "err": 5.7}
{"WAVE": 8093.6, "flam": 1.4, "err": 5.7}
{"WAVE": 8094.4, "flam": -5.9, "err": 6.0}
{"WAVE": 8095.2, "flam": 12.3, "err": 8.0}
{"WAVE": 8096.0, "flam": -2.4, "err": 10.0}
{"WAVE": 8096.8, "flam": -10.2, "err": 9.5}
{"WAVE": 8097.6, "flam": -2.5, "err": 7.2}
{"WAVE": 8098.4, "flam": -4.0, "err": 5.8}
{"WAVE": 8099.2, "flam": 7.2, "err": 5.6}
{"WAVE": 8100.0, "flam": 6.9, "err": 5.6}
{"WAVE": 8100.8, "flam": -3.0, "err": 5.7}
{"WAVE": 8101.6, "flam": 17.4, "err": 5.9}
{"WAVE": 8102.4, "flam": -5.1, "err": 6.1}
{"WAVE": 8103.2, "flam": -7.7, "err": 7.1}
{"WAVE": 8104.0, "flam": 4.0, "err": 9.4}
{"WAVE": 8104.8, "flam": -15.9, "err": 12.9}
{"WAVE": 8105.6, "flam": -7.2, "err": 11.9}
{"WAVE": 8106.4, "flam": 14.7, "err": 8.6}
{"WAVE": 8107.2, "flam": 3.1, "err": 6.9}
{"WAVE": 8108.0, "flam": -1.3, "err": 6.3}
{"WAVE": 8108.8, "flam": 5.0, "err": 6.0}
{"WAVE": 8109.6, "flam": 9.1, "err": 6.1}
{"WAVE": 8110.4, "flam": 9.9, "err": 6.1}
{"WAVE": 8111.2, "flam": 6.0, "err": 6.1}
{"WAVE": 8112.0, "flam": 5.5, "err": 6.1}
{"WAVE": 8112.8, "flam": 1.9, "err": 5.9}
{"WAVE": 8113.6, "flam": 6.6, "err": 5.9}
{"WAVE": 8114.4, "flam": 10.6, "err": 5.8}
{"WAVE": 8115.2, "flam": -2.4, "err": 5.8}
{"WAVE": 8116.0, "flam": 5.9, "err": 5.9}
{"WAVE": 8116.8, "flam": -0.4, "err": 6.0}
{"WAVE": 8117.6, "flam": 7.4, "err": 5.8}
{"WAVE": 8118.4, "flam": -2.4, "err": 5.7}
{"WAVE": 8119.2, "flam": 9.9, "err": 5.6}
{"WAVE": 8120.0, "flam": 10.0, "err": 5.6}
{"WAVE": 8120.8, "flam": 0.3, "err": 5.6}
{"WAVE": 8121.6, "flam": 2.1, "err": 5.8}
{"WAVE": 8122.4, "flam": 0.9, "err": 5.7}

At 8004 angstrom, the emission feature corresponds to H-alpha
